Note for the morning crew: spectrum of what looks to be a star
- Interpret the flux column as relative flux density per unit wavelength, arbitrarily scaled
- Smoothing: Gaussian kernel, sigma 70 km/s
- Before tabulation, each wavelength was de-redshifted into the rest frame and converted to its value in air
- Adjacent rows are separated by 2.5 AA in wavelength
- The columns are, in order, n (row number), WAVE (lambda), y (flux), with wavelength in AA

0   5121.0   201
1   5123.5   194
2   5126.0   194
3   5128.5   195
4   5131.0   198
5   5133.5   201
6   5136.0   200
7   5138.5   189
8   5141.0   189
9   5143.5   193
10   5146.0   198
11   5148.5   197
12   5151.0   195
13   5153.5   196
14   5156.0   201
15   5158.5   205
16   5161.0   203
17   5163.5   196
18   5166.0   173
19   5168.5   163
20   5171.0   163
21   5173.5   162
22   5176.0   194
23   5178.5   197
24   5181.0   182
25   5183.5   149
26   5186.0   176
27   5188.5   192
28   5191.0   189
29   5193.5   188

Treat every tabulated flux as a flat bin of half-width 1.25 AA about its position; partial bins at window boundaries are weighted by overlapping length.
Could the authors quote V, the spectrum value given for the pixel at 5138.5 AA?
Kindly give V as 189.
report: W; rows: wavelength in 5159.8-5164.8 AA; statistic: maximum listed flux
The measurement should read 203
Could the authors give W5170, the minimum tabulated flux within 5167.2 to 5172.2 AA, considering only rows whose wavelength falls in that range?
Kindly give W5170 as 163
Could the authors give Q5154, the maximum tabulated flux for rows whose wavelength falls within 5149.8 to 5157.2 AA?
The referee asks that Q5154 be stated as 201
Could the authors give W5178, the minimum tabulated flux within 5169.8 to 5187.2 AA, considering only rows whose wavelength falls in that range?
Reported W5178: 149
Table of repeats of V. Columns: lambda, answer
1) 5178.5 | 197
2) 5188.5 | 192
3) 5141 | 189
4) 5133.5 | 201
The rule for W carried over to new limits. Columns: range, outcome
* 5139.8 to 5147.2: 198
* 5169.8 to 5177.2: 194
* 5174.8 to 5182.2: 197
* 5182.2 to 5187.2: 176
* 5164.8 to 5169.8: 173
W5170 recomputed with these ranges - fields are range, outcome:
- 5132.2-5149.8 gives 189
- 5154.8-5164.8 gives 196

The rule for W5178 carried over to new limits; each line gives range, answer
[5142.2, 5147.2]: 193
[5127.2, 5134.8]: 195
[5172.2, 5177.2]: 162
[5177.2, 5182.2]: 182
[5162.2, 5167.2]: 173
